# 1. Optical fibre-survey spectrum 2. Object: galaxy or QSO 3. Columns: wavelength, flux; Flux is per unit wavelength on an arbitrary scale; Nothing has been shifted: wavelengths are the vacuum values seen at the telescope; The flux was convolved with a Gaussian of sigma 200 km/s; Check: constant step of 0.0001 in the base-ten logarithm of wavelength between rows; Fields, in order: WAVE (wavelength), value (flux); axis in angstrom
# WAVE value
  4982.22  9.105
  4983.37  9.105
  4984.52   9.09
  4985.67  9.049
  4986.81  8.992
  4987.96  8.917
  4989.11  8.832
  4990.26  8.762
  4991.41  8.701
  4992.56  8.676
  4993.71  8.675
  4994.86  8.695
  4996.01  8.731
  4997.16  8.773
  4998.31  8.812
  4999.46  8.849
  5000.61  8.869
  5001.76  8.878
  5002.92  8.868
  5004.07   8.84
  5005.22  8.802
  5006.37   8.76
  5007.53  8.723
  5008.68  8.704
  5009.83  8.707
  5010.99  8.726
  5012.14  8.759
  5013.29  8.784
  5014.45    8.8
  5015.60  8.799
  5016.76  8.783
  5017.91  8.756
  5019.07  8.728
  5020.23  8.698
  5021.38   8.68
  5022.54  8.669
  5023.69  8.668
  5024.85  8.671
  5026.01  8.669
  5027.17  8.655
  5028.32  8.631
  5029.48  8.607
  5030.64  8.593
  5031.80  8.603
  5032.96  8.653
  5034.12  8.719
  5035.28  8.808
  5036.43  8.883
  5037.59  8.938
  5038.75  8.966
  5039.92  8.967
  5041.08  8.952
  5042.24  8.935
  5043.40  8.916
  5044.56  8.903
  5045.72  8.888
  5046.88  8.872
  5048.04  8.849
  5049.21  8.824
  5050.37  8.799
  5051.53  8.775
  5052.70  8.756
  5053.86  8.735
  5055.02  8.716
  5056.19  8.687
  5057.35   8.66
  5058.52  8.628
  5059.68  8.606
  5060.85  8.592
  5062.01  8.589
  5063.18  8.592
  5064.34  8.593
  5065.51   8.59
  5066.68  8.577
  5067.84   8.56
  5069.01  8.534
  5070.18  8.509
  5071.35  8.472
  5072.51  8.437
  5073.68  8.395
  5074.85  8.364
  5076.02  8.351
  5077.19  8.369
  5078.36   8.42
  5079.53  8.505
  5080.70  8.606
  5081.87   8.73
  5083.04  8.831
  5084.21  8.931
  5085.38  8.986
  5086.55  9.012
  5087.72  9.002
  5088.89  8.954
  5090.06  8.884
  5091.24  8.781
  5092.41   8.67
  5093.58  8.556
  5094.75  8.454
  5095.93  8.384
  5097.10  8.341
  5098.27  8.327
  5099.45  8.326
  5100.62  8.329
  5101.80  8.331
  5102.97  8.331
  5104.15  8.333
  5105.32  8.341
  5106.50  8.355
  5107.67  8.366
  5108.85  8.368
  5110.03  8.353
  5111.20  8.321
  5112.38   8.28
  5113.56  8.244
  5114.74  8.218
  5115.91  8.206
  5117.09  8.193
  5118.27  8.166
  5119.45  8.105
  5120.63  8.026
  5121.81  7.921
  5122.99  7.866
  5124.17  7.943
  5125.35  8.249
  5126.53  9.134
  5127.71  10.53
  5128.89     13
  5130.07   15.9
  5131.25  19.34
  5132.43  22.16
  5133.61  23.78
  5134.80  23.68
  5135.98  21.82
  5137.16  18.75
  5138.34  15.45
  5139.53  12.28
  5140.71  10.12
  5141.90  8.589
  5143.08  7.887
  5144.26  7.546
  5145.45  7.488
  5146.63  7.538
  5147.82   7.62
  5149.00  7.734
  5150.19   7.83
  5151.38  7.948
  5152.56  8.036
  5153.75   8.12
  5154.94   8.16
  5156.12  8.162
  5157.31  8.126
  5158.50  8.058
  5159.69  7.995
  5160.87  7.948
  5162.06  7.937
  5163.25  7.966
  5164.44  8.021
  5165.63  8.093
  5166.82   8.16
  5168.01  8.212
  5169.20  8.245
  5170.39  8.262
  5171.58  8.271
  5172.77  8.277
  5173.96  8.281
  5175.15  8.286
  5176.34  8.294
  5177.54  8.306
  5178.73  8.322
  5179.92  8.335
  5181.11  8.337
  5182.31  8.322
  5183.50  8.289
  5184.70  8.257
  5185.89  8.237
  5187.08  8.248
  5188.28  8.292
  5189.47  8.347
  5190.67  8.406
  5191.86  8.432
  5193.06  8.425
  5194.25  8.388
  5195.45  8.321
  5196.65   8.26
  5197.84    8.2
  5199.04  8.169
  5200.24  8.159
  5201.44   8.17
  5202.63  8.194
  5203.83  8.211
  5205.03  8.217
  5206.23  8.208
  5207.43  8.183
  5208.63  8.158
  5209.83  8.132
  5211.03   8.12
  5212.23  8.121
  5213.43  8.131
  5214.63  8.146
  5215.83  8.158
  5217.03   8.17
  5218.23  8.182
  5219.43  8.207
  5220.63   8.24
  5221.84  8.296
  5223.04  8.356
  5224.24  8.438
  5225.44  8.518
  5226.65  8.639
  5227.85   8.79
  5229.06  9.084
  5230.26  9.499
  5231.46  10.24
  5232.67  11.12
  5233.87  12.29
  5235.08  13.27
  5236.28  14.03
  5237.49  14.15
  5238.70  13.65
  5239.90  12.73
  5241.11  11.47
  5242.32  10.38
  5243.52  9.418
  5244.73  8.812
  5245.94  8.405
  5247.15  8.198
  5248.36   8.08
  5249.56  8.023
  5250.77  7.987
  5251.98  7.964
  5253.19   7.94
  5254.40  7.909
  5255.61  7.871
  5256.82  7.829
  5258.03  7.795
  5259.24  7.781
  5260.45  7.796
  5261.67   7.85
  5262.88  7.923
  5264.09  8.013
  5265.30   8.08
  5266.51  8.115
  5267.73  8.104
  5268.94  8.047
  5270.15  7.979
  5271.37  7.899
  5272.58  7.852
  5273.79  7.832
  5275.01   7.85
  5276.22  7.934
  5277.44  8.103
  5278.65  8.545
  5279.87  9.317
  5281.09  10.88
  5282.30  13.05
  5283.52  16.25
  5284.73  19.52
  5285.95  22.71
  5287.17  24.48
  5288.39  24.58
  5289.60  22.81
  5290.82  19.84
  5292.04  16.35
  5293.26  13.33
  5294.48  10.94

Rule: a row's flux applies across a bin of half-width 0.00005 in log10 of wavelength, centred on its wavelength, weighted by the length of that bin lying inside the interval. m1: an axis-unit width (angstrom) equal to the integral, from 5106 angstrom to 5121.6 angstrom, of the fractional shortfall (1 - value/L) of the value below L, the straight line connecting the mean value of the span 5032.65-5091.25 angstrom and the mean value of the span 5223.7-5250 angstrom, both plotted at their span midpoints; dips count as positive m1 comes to 1.6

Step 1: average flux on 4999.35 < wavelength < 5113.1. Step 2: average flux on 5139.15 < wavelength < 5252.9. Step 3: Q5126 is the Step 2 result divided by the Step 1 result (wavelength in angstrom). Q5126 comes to 1.0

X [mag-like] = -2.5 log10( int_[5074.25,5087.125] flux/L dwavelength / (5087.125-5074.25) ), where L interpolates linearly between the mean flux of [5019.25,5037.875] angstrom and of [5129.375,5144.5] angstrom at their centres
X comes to 0.38 mag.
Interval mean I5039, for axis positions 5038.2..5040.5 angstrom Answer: 8.93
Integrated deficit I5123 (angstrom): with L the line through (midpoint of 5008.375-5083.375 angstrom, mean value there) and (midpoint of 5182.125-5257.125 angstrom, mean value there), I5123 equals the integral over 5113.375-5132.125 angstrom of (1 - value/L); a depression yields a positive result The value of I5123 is -2.6 angstrom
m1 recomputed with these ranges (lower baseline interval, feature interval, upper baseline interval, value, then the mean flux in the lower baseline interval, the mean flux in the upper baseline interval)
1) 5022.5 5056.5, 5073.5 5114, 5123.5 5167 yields 5.71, 8.78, 11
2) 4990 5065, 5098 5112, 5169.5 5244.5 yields 0.81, 8.75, 8.99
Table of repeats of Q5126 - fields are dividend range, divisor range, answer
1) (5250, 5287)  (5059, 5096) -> 1.11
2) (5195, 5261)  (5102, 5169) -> 0.90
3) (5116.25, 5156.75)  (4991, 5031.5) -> 1.29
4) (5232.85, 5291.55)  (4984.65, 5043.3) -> 1.25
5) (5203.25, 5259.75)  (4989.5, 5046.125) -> 1.04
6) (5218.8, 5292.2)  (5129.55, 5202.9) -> 1.09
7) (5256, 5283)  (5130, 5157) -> 0.68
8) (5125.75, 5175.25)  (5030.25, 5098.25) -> 1.23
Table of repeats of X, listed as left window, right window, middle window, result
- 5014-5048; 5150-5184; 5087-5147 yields -0.237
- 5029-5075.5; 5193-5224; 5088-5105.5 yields 0.007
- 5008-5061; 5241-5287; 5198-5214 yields 0.141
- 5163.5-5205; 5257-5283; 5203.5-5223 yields 0.018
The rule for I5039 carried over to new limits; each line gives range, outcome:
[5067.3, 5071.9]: 8.5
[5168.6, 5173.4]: 8.27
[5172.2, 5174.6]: 8.29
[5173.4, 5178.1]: 8.28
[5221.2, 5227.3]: 8.45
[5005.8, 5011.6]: 8.72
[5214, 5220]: 8.18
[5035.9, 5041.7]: 8.93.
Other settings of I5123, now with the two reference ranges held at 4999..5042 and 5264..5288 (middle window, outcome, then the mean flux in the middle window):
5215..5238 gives 2.17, 9.74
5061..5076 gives 1.15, 8.51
